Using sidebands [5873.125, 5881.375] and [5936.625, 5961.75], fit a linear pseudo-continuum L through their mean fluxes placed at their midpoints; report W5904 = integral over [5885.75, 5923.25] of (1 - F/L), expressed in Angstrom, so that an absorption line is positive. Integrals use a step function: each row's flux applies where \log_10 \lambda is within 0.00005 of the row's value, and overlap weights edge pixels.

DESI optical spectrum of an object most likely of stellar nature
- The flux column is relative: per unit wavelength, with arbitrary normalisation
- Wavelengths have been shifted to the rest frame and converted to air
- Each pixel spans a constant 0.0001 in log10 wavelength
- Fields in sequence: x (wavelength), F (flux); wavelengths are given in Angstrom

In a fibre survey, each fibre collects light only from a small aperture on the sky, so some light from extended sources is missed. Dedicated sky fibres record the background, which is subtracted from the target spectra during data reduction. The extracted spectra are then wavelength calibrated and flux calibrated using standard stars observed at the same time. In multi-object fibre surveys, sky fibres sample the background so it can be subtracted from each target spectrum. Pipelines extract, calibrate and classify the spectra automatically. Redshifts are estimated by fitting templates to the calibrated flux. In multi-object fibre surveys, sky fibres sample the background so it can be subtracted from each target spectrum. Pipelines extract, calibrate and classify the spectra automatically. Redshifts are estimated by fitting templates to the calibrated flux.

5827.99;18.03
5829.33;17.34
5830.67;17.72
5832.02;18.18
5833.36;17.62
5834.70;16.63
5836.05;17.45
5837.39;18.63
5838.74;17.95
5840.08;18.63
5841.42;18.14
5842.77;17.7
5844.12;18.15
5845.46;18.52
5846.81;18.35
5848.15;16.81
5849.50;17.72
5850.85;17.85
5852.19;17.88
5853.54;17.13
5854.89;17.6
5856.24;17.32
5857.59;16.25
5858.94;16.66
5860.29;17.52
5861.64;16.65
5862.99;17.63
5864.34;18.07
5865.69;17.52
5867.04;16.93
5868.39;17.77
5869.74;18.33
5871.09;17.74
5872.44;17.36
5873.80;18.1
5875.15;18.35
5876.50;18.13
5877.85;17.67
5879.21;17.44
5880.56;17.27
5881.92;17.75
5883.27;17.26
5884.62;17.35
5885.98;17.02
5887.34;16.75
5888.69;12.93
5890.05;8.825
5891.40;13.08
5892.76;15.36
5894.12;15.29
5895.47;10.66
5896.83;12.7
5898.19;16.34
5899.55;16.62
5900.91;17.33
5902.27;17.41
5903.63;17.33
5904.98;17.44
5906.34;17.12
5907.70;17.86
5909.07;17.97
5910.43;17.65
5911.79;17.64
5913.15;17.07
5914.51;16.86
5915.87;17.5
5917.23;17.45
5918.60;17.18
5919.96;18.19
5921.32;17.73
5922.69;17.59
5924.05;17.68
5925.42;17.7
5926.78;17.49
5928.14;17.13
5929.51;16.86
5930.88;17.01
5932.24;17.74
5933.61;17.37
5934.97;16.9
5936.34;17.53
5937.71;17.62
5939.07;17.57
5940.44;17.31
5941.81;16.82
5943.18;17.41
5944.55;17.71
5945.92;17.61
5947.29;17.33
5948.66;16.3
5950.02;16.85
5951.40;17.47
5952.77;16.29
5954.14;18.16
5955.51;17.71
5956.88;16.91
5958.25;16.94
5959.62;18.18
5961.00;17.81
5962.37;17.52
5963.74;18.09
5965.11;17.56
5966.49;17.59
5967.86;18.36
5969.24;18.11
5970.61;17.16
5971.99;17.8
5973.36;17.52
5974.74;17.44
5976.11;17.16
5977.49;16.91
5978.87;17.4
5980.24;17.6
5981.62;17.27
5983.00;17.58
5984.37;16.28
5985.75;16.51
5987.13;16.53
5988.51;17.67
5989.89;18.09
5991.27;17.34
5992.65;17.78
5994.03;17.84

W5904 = 3.1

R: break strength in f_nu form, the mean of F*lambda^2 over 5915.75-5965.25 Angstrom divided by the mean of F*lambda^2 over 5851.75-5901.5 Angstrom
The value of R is 1.08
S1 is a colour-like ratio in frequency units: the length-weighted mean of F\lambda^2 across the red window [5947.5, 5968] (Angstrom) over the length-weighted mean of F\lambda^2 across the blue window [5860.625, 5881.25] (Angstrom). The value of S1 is 1.02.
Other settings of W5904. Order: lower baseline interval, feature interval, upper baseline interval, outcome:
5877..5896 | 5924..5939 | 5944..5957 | -0.6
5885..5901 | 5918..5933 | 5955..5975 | -1.6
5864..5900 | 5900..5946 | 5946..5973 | -1.5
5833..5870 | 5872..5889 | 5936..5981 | 0.3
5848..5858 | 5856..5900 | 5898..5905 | 2.2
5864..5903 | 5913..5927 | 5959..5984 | -0.6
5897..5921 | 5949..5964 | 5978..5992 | -0.1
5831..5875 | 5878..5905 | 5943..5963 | 3.0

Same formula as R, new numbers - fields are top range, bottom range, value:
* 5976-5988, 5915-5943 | 1.00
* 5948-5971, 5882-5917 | 1.11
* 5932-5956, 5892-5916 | 1.07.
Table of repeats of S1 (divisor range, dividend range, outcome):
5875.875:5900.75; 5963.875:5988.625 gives 1.15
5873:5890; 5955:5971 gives 1.08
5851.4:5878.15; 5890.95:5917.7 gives 0.95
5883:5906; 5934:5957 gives 1.15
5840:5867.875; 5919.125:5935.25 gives 1.02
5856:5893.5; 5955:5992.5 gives 1.08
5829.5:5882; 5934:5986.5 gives 1.02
